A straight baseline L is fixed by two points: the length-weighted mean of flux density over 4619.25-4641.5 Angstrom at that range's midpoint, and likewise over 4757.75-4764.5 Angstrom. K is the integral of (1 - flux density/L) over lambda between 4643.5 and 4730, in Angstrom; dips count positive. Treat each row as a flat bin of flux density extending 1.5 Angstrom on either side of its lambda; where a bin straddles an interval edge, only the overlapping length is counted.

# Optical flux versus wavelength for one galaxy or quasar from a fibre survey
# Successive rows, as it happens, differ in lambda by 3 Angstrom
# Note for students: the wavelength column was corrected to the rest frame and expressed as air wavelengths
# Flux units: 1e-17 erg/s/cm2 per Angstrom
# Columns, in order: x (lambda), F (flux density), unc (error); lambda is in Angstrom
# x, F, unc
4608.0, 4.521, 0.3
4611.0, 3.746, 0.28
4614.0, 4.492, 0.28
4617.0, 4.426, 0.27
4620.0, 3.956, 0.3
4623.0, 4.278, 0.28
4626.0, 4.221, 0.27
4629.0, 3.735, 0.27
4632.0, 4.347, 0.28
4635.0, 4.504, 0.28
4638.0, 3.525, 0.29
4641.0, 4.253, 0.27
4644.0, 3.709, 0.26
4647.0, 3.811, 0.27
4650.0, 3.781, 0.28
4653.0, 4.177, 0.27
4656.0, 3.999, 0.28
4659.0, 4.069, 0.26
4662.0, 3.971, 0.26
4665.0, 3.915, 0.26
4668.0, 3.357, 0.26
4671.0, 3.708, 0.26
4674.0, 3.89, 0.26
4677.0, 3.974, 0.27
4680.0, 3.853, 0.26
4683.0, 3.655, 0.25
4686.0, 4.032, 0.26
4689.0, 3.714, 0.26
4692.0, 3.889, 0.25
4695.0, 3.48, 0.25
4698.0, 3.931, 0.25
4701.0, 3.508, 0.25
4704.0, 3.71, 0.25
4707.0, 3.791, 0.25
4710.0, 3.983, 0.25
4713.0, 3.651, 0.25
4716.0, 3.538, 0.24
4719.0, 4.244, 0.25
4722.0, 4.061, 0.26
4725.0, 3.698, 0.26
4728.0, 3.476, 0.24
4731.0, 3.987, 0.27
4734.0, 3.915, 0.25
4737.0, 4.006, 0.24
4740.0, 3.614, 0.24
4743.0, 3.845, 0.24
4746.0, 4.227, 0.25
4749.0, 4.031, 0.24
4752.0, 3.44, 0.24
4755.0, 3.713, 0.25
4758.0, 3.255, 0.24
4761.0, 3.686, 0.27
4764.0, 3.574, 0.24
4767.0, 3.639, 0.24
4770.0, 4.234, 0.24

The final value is 1.0 Angstrom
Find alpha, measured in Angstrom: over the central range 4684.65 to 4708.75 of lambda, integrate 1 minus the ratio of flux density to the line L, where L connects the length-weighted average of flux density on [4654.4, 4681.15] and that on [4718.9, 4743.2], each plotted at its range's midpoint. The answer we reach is 0.6 Angstrom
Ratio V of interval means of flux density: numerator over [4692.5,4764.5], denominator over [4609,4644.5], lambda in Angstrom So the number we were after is 0.92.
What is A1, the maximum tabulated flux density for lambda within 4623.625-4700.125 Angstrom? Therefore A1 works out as 4.504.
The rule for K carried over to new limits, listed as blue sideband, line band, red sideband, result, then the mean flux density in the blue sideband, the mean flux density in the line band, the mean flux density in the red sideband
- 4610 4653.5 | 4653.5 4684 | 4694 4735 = 0.7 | 4.07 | 3.85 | 3.79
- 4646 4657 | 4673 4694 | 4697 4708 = -0.2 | 3.95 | 3.85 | 3.72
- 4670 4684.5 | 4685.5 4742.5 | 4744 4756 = 0.6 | 3.82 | 3.8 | 3.86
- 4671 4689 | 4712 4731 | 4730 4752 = 0.5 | 3.85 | 3.8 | 3.91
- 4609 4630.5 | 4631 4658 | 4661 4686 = -0.2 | 4.13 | 4.01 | 3.8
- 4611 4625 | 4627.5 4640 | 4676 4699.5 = 0.3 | 4.23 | 4.04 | 3.81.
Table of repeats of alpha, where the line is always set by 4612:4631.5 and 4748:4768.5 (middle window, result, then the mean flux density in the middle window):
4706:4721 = -0.2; 3.85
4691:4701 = 0.4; 3.72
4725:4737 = -0.3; 3.81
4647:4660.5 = 0.2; 3.98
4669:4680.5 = 0.4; 3.83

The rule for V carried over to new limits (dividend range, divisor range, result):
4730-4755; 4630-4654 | 0.97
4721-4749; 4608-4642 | 0.93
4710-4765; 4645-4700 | 0.99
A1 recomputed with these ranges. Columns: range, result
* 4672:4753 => 4.244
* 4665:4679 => 3.974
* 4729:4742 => 4.006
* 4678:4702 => 4.032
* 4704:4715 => 3.983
